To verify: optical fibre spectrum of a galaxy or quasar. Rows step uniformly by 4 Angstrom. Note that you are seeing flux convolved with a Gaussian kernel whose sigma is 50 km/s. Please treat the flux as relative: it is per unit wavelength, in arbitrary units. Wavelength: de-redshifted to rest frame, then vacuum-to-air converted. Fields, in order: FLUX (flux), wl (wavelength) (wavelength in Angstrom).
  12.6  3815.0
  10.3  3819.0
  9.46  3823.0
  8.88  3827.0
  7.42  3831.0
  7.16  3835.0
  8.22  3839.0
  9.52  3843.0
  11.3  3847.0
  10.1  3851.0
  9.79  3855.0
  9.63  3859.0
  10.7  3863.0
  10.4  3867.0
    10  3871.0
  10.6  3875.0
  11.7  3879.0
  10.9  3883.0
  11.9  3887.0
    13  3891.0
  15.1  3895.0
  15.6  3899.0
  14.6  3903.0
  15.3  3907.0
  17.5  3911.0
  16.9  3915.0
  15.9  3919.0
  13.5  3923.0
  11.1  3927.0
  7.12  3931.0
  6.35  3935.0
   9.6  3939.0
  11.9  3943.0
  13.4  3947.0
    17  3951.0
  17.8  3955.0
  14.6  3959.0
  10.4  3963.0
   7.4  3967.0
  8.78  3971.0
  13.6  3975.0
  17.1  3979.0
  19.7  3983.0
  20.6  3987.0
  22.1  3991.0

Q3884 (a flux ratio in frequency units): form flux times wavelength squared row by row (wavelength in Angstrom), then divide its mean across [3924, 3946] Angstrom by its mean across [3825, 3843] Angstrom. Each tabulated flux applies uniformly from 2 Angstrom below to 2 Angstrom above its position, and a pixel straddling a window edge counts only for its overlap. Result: 1.2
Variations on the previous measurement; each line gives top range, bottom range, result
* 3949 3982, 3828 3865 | 1.54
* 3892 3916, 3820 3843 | 1.93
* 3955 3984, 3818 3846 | 1.62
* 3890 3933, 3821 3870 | 1.56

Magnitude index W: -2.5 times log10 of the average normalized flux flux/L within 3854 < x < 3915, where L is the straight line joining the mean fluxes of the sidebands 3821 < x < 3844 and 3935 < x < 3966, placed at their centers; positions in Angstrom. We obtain -0.21 mag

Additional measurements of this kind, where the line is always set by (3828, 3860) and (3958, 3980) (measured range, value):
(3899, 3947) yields -0.20 mag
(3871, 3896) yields -0.20 mag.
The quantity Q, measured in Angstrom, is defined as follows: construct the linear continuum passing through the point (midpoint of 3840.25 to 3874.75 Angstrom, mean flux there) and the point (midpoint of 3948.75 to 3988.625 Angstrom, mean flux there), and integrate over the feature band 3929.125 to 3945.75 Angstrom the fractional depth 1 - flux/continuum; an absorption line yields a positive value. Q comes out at 5.5 Angstrom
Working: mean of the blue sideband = 10.2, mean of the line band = 8.96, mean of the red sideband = 14.6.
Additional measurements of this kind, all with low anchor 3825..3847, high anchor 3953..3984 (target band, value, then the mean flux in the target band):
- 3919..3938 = 2.7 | 10.2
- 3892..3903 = -4.2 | 15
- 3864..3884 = -1.5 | 10.7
